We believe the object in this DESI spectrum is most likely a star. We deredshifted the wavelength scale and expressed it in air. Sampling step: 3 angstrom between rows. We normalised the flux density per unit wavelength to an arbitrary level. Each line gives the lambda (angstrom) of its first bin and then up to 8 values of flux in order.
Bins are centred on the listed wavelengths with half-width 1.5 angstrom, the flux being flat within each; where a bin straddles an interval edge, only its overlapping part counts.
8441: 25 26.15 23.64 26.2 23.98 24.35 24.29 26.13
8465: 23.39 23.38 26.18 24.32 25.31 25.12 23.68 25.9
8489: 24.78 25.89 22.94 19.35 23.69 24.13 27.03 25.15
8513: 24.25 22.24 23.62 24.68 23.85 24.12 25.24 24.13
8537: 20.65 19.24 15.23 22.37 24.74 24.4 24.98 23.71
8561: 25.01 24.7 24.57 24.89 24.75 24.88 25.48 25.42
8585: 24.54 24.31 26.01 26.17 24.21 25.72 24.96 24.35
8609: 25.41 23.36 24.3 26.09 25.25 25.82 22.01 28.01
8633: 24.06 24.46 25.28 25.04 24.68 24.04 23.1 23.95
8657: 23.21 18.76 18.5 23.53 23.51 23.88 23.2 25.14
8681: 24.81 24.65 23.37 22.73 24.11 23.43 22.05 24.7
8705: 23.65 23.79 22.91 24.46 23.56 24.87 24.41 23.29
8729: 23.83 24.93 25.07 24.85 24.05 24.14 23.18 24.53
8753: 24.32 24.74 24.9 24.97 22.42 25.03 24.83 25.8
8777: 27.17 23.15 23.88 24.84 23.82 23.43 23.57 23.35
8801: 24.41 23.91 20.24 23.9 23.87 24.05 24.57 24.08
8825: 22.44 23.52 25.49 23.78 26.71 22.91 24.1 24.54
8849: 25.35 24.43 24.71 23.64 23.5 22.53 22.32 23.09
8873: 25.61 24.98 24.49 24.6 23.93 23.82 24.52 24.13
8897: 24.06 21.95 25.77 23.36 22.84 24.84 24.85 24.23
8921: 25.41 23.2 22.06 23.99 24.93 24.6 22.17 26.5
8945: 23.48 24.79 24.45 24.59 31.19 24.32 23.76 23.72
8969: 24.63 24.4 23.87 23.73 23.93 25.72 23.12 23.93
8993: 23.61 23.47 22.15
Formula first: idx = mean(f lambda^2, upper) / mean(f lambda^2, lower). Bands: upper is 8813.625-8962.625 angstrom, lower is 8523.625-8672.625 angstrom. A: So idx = 1.08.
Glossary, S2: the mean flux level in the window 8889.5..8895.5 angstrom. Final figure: 24.3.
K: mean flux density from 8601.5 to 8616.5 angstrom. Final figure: 24.5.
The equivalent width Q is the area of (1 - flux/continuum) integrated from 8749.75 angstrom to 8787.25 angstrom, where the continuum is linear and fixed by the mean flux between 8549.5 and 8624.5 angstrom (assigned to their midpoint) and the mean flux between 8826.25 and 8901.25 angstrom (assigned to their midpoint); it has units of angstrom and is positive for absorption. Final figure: -0.42 angstrom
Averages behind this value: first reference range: 24.9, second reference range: 24.1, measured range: 24.7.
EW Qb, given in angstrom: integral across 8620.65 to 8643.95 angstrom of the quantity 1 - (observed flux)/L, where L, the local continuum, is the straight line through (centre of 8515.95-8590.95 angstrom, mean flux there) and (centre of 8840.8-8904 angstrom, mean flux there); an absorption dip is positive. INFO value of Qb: -1.1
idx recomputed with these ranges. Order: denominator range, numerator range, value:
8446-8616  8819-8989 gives 1.09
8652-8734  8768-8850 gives 1.06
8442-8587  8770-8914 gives 1.08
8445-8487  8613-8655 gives 1.04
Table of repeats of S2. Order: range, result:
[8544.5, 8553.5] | 23.8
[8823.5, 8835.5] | 23.8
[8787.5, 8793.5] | 23.6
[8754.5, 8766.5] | 24.3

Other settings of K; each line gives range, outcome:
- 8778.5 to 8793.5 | 23.8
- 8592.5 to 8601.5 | 25.4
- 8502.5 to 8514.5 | 25.1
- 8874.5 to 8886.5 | 24.5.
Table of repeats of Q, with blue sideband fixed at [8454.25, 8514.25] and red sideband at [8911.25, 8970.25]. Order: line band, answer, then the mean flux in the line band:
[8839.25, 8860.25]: 0.3 angstrom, 24.3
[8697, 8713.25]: 0.7 angstrom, 23.5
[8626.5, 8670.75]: 1.8 angstrom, 23.5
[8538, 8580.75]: 1.8 angstrom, 23.5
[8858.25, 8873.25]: 0.8 angstrom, 23.2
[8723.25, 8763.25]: 0.3 angstrom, 24.4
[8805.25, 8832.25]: 1.1 angstrom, 23.6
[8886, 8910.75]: 0.8 angstrom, 23.8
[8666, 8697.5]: 0.8 angstrom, 23.9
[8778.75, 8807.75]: 1.2 angstrom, 23.5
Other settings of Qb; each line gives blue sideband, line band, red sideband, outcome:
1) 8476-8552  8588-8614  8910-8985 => -1.39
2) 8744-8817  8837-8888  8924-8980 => 0.33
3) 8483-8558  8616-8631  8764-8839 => -1.03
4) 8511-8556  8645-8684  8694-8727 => 0.72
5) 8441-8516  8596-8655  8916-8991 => -0.54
